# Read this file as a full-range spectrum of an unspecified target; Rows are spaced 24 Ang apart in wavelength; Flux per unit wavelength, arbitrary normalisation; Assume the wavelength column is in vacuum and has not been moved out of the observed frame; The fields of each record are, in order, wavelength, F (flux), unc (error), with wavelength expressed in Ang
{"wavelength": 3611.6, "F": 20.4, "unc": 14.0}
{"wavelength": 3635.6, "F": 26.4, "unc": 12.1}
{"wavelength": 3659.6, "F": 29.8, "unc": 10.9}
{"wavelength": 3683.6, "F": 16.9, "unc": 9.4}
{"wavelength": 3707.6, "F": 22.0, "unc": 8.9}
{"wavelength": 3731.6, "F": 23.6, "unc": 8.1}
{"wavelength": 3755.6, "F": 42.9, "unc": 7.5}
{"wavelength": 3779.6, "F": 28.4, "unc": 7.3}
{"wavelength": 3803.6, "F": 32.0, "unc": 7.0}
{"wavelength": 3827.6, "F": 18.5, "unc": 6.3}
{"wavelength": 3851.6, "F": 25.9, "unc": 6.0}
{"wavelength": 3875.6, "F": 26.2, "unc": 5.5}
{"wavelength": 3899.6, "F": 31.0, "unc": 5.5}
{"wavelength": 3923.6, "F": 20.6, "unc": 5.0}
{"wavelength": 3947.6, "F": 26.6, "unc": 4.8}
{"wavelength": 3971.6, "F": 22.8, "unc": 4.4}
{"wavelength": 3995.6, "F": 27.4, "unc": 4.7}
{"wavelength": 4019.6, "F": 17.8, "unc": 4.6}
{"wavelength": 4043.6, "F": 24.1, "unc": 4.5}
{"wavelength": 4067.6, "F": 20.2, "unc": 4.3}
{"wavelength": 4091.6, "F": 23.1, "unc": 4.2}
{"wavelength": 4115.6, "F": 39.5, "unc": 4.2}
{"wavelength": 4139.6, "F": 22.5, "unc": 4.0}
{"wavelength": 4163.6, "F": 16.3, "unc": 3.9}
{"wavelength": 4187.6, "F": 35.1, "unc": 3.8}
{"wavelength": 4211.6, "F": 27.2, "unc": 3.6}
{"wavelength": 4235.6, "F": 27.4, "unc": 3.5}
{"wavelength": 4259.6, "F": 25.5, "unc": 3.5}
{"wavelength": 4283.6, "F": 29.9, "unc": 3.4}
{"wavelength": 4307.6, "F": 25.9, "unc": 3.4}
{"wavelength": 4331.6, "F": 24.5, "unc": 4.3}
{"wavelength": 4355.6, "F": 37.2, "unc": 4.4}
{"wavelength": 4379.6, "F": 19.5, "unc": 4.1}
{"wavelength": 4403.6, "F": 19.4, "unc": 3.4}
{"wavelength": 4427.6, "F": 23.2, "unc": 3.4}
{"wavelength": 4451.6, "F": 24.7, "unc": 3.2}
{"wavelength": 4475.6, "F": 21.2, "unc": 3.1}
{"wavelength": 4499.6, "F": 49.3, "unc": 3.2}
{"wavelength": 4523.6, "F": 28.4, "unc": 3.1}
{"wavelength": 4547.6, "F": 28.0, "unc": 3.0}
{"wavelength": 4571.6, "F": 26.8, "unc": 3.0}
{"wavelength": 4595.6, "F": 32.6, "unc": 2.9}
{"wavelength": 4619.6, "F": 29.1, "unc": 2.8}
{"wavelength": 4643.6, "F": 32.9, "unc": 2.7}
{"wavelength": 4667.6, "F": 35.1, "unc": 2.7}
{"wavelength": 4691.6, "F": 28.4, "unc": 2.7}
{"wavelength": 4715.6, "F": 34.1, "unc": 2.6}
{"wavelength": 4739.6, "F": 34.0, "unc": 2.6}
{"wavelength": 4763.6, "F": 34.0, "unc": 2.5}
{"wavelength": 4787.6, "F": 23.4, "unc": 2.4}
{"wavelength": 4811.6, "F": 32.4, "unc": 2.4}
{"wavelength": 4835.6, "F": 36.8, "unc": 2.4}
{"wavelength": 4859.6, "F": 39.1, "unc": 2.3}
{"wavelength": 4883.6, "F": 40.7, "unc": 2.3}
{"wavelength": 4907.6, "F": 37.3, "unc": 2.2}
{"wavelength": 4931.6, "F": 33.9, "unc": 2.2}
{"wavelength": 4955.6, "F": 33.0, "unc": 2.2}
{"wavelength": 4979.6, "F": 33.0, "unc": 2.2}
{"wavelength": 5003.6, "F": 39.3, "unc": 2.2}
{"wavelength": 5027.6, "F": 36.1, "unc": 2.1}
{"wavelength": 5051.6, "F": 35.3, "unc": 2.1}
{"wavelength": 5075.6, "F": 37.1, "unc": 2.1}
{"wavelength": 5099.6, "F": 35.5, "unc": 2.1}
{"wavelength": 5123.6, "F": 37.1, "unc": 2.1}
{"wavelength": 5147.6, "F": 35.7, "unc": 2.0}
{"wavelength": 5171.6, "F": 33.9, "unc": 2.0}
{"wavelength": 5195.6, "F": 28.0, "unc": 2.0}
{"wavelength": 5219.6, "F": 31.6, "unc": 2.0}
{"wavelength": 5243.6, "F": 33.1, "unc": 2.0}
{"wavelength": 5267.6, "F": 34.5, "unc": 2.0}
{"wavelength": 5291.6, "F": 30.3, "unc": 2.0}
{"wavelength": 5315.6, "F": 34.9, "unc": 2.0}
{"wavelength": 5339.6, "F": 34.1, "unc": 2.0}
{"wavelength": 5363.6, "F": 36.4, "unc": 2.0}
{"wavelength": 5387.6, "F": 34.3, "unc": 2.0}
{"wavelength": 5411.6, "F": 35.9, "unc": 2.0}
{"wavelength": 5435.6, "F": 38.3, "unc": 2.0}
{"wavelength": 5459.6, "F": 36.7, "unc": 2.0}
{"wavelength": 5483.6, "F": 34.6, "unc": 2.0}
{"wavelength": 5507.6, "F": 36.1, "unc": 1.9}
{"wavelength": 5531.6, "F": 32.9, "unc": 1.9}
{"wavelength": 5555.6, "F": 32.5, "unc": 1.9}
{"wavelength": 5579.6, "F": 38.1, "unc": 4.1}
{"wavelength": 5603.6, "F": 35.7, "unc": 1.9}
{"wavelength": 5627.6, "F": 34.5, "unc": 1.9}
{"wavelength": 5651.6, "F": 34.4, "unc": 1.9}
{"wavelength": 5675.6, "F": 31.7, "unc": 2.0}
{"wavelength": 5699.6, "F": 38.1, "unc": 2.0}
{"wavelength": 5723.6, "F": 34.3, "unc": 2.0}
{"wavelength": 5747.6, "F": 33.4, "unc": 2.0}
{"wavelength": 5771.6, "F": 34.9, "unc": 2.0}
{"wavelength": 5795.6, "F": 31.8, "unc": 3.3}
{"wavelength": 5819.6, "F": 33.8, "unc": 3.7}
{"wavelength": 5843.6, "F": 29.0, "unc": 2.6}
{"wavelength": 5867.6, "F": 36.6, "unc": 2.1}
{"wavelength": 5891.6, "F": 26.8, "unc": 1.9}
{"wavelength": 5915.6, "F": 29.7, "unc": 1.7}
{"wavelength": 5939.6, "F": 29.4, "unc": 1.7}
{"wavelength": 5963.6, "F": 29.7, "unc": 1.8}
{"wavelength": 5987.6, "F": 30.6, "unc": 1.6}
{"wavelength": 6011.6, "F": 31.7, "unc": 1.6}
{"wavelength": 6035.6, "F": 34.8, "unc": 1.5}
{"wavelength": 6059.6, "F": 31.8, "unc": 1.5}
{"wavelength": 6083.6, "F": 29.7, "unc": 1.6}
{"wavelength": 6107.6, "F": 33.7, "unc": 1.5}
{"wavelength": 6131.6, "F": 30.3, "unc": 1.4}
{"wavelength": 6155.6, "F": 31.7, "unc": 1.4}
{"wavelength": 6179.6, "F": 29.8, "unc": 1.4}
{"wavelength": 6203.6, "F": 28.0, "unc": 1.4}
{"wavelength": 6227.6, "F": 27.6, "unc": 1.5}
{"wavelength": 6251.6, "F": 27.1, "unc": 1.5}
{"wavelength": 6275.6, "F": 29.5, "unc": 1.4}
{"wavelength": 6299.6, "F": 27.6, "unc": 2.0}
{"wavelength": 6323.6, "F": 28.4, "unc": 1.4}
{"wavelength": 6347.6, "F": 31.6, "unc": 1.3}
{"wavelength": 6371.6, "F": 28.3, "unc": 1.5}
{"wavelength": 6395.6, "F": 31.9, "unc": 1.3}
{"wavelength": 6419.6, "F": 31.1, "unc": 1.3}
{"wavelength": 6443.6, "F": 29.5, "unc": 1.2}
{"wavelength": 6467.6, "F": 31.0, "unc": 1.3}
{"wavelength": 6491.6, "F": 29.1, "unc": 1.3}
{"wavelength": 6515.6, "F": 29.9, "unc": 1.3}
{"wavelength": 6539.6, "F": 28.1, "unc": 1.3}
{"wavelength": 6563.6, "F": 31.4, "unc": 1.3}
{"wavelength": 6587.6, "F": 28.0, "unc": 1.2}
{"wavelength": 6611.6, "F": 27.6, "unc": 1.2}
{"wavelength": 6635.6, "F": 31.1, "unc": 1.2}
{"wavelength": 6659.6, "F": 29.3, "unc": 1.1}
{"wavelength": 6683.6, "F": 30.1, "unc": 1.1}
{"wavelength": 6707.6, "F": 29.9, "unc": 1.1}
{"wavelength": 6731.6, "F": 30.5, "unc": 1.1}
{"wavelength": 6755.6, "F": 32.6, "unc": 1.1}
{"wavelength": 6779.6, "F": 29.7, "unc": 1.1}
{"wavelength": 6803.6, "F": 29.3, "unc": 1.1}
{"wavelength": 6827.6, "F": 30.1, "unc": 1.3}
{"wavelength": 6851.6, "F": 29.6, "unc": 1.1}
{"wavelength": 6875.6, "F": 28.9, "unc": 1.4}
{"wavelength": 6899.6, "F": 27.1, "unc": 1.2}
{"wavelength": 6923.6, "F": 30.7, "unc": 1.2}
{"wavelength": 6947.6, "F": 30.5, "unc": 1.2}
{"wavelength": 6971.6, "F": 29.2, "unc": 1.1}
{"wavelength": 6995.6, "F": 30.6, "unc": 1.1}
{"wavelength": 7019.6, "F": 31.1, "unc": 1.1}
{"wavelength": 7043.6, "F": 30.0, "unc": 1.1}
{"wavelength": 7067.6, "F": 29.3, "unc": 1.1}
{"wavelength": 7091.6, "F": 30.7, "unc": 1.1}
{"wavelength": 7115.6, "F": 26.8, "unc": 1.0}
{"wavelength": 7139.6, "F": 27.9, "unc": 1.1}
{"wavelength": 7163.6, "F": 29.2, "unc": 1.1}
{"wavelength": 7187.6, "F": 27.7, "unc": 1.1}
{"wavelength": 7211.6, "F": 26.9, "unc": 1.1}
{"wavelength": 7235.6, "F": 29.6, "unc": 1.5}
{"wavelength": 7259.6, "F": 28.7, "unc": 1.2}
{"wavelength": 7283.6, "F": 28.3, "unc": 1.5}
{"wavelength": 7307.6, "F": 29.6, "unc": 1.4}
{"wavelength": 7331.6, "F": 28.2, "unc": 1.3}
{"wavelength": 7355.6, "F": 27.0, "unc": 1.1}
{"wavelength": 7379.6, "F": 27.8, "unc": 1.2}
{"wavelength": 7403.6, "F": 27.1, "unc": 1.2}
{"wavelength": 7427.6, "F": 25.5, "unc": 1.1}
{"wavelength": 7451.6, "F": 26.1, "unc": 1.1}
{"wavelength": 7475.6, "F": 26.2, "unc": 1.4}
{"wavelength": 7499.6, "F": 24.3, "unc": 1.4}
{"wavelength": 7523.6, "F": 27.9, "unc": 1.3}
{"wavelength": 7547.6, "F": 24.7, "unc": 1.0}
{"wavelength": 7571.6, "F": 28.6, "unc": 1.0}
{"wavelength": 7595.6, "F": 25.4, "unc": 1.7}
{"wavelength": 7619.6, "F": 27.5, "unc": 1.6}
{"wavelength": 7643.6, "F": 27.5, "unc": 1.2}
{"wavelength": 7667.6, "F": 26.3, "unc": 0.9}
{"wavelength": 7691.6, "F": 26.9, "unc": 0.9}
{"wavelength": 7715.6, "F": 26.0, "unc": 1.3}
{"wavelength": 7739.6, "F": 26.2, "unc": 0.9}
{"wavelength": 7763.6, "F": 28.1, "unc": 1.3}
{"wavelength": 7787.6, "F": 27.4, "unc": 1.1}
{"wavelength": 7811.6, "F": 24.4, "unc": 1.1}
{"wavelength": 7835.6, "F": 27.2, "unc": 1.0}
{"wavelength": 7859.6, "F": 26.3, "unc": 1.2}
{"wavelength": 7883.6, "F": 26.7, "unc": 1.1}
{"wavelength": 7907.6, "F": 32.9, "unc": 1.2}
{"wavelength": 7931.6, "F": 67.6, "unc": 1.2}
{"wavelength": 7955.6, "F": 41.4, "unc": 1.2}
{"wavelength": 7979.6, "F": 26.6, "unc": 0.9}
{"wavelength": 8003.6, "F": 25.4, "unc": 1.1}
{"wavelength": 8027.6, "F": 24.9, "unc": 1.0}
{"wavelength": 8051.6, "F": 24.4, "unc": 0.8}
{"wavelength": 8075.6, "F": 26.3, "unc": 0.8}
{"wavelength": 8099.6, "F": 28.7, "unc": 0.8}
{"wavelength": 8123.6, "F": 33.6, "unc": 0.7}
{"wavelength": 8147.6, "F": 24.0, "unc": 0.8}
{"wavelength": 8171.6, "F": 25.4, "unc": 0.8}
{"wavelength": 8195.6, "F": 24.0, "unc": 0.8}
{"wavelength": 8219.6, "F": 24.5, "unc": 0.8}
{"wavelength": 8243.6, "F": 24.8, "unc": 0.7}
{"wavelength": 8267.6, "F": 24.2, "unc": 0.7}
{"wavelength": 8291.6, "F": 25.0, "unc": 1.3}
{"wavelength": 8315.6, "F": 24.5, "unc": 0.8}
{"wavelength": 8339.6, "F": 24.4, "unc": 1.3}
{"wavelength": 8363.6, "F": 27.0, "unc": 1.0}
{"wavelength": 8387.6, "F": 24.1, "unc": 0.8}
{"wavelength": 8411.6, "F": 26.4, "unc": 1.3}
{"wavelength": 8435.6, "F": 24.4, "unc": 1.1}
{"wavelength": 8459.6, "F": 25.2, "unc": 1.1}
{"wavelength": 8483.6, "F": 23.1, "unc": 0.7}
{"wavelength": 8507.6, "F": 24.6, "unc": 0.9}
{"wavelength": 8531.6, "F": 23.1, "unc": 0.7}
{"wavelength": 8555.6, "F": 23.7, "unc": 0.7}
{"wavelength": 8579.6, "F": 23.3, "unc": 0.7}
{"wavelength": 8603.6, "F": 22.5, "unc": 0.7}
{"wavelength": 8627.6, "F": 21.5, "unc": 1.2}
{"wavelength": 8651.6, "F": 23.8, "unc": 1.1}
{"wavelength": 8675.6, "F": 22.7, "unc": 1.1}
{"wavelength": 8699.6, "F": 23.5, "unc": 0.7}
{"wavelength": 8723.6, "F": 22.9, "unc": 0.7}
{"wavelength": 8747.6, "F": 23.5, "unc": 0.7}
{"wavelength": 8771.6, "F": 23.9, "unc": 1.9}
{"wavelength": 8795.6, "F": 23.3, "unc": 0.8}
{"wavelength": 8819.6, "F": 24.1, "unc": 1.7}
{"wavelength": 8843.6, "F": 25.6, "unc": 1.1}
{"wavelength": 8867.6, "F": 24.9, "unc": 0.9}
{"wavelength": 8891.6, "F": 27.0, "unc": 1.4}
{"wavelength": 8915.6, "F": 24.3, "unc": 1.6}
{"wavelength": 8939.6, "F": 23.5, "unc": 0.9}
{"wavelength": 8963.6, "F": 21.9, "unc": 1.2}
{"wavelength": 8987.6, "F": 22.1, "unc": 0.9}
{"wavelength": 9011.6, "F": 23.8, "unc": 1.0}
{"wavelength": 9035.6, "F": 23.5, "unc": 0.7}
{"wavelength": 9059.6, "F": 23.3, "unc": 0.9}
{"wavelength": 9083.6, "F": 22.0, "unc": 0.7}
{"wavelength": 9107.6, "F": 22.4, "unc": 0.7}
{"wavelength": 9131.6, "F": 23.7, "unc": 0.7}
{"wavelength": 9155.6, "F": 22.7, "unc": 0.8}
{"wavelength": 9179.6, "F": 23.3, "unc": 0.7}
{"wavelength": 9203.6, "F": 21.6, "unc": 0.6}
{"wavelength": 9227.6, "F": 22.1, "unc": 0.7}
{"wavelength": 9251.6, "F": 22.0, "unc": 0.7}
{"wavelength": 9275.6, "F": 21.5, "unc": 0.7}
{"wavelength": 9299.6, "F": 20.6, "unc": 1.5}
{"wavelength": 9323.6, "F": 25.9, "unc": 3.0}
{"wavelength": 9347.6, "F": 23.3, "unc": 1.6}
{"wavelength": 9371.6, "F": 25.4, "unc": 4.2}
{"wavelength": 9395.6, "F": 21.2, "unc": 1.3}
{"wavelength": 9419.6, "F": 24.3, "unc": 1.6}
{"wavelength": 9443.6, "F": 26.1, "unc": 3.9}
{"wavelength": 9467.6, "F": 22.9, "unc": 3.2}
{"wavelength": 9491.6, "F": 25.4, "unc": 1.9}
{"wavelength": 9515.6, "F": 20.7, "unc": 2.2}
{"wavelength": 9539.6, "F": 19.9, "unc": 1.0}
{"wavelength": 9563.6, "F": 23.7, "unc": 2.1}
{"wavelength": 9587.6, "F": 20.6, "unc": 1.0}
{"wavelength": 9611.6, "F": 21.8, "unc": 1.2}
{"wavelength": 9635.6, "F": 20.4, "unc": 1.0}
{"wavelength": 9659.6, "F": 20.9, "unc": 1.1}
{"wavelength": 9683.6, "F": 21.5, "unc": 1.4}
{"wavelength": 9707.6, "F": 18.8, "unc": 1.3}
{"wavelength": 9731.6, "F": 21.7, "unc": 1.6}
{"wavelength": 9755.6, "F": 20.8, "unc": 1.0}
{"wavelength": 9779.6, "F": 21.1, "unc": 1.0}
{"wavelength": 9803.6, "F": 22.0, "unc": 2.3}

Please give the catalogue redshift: 0.21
